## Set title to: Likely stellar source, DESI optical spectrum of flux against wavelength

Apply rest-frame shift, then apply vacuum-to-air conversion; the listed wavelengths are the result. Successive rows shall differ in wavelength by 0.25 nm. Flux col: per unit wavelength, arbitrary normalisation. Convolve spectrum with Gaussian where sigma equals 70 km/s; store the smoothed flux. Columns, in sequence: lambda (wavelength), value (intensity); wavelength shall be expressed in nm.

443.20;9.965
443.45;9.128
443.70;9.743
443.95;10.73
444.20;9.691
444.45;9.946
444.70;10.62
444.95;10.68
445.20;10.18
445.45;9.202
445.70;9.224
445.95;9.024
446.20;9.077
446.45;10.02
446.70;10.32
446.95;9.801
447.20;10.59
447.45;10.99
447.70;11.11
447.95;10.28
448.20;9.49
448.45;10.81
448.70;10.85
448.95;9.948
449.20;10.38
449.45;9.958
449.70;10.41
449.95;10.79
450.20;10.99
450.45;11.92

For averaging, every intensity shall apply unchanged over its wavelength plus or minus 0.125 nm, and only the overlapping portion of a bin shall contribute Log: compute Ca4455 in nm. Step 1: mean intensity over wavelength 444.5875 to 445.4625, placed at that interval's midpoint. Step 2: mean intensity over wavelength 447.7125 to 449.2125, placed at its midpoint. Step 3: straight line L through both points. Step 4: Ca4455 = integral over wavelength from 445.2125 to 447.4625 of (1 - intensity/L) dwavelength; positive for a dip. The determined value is 0.12 nm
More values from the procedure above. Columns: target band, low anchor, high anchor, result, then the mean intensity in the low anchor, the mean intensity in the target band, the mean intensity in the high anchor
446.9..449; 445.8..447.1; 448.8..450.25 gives -0.096 nm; 9.66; 10.5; 10.4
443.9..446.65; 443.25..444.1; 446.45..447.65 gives 0.077 nm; 9.87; 9.84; 10.4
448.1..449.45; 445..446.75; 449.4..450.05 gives -0.008 nm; 9.59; 10.3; 10.4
